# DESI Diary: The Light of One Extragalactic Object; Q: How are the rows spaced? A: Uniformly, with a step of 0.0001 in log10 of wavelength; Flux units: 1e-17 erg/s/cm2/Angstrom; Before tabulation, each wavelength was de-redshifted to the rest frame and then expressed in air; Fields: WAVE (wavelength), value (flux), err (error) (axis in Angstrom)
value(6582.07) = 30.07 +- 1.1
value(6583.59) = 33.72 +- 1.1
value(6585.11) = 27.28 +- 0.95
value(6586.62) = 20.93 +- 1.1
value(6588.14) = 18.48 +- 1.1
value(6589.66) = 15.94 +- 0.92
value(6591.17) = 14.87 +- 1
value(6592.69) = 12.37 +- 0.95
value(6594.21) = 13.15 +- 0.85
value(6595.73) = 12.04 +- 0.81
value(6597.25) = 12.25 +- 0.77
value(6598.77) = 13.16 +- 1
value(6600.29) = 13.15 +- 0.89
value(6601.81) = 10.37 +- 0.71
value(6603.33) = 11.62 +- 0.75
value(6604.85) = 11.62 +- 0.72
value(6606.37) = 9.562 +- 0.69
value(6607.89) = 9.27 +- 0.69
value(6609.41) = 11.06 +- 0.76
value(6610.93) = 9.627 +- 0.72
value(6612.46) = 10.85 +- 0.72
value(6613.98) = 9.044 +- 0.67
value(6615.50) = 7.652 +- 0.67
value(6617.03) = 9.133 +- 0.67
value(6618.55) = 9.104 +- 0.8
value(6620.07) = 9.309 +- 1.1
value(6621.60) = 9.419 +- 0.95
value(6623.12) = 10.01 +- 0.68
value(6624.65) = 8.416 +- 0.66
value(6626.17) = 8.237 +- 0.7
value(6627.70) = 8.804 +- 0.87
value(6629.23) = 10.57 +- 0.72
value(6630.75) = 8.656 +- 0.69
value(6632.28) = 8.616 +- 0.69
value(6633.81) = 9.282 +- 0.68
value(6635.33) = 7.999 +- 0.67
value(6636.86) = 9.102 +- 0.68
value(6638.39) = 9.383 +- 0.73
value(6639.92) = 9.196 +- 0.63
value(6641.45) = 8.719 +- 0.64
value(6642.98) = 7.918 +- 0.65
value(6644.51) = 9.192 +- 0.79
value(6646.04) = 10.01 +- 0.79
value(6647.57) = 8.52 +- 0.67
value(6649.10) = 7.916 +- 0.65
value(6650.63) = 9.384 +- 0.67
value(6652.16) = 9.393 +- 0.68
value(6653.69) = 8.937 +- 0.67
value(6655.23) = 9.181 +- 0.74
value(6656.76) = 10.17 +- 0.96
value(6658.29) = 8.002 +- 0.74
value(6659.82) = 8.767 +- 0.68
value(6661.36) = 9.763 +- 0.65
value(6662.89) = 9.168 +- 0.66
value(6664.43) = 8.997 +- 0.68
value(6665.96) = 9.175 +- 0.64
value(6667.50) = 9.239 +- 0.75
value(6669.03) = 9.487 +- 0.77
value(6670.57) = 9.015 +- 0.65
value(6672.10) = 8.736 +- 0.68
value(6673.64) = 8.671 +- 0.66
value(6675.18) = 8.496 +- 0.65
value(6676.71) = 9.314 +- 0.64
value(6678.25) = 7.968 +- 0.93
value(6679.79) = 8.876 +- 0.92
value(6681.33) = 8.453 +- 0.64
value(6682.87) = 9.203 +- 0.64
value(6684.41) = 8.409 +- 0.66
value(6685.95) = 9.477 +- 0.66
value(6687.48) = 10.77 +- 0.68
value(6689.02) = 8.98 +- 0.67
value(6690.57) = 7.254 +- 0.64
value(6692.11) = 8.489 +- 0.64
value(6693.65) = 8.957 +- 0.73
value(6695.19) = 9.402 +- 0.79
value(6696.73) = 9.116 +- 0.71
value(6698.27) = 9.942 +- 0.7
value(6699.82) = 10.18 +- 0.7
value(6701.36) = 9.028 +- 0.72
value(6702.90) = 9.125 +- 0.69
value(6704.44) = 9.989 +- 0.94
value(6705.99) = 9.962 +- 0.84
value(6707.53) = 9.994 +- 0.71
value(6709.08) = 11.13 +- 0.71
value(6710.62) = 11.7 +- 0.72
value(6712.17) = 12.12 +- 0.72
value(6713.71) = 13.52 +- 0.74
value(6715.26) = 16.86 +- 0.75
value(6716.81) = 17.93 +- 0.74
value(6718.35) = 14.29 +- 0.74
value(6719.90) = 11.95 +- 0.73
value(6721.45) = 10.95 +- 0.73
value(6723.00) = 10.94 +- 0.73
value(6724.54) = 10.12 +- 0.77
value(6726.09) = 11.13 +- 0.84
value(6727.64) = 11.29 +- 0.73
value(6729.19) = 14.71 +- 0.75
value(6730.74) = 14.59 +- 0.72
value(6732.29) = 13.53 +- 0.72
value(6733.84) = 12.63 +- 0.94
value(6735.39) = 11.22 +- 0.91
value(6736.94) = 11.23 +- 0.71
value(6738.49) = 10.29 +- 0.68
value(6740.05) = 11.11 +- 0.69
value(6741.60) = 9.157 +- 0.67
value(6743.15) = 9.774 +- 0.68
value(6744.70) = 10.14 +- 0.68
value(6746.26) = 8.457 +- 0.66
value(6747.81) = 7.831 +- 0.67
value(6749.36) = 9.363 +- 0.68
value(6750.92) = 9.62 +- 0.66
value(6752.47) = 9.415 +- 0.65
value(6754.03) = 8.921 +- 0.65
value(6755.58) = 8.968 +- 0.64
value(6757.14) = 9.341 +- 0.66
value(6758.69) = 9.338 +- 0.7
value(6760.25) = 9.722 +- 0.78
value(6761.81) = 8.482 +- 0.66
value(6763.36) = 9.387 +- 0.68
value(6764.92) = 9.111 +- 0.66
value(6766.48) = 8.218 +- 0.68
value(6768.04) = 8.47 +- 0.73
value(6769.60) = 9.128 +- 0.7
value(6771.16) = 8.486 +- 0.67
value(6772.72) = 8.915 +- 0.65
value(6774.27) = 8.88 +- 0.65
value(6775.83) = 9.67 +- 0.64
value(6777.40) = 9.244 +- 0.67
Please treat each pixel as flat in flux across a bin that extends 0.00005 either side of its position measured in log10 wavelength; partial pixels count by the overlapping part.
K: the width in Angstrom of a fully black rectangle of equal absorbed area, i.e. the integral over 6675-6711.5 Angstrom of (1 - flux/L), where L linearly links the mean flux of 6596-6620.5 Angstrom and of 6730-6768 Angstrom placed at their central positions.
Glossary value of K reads 2.9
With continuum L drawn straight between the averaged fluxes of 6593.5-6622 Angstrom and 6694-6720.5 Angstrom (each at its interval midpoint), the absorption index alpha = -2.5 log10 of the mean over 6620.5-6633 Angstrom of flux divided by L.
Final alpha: 0.18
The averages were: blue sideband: 10.6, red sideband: 11.5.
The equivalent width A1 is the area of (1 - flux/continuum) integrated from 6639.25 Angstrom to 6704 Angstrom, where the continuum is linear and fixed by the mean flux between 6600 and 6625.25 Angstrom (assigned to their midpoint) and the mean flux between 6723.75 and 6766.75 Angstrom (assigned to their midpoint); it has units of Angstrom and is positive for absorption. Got 6.70 Angstrom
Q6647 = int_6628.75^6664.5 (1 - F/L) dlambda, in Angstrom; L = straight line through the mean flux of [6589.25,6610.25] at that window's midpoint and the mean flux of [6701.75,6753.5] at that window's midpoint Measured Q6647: 8.49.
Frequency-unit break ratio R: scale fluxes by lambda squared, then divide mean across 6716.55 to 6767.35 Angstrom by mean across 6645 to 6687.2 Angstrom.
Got 1.20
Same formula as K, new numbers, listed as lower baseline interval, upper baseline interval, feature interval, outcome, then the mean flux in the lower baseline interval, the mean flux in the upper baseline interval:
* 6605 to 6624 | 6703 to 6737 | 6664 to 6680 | 3.1 Angstrom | 9.56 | 12.3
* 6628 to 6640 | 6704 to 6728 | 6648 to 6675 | 2.9 Angstrom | 9.08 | 12.2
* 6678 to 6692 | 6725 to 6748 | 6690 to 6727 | -4.0 Angstrom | 8.83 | 11.2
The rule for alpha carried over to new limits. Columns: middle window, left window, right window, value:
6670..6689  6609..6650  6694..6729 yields 0.174 mag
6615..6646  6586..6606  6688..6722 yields 0.388 mag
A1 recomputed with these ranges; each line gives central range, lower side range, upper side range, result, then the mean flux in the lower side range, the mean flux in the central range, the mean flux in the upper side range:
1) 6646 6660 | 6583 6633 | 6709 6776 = 3.31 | 12.3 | 8.99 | 10.7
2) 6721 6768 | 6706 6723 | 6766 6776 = 1.92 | 12.8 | 10.3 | 8.79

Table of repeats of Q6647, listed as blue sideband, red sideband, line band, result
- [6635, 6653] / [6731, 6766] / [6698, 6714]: -1.7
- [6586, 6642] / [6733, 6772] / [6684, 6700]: 1.5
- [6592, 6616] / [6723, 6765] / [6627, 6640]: 2.2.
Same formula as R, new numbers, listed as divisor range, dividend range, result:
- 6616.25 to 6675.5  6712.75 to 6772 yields 1.23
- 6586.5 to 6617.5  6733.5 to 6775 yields 0.82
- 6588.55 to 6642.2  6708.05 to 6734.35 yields 1.28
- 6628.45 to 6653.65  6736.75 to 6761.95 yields 1.09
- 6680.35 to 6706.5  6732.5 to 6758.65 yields 1.09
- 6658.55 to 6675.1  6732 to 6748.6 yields 1.18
